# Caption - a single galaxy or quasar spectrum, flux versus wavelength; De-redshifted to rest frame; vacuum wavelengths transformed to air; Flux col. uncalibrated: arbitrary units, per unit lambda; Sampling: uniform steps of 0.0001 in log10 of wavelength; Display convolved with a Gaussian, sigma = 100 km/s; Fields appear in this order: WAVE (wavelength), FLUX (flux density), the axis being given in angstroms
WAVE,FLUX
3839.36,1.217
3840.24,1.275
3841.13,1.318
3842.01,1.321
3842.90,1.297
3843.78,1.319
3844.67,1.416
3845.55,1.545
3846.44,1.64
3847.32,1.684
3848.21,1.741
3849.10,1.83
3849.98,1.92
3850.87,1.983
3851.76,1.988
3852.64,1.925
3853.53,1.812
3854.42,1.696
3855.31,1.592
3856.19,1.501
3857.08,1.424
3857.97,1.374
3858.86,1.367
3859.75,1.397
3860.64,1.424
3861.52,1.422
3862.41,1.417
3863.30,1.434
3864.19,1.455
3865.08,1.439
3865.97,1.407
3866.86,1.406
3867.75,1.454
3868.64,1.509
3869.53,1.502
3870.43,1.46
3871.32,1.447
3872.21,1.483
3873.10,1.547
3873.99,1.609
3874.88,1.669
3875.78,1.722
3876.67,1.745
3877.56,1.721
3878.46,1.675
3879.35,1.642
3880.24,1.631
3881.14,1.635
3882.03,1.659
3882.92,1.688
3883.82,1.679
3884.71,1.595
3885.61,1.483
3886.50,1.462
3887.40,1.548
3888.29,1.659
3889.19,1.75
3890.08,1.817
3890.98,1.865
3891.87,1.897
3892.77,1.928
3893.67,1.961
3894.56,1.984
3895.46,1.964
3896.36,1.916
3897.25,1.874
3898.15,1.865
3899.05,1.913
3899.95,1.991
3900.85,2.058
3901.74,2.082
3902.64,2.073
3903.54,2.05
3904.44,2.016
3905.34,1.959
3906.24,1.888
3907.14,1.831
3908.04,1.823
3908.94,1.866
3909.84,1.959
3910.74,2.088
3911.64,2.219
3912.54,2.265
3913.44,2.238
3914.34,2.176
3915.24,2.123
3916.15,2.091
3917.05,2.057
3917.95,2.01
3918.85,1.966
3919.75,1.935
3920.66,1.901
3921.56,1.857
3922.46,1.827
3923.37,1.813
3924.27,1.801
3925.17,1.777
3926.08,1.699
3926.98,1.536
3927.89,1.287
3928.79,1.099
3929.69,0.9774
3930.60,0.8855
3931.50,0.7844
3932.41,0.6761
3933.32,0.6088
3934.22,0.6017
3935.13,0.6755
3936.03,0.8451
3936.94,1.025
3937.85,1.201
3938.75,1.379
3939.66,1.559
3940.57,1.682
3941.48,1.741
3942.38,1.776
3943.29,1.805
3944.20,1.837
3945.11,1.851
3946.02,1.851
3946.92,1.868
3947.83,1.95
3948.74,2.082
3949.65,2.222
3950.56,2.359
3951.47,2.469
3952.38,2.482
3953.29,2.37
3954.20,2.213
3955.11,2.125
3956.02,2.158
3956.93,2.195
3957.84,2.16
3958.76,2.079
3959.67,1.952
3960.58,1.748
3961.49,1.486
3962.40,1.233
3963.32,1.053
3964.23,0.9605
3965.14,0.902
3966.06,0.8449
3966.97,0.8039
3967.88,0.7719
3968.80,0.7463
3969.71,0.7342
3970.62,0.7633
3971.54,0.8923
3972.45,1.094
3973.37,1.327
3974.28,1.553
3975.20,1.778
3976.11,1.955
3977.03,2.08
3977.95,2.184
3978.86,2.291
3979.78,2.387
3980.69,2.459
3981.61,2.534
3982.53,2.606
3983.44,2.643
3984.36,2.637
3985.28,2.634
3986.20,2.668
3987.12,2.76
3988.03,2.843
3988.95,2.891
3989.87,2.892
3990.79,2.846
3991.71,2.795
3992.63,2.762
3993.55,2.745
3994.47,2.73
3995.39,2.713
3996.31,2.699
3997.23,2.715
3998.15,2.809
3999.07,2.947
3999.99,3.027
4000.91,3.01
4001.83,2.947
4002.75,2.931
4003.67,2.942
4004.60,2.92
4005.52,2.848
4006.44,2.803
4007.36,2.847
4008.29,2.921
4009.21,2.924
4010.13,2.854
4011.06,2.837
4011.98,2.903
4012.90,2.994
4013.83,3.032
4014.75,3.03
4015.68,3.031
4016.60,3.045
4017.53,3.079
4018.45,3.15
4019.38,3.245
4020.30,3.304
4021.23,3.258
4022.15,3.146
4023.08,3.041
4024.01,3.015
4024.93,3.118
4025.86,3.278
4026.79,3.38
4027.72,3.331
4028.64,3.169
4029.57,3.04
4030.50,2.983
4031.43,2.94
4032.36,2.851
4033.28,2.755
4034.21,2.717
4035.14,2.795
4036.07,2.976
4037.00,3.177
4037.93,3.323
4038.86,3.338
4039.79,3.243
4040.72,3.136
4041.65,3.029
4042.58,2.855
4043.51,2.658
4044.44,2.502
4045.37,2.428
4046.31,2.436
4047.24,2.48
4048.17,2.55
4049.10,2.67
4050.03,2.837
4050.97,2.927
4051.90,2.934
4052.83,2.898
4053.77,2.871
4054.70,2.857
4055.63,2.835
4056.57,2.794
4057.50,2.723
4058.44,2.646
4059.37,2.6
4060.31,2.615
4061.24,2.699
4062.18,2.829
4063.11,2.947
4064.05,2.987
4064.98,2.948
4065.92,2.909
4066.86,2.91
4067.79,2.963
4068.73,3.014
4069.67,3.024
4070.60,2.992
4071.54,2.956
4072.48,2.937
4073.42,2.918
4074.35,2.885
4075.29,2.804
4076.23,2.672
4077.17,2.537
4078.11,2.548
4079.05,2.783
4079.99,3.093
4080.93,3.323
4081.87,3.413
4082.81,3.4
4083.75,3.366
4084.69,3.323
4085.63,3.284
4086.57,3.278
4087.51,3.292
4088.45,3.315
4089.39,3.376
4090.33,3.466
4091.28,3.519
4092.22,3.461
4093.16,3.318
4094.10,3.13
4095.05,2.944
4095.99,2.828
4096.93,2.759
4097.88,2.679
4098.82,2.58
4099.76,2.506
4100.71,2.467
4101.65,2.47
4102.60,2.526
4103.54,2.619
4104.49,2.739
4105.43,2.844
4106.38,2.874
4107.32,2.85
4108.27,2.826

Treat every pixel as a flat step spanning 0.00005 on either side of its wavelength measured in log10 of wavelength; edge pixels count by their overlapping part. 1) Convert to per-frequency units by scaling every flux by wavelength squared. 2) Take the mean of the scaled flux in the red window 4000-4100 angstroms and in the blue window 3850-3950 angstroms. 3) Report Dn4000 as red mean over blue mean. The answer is 1.91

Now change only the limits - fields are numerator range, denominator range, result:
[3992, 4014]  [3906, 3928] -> 1.55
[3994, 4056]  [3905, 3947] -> 1.90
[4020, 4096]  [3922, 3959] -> 1.93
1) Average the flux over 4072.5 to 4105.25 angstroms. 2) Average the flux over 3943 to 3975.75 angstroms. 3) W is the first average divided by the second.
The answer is 1.8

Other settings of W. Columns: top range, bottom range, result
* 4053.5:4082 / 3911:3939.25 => 1.87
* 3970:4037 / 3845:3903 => 1.62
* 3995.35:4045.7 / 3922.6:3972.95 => 2.01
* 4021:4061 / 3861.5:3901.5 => 1.74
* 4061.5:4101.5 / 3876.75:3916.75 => 1.60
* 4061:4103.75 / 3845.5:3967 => 1.76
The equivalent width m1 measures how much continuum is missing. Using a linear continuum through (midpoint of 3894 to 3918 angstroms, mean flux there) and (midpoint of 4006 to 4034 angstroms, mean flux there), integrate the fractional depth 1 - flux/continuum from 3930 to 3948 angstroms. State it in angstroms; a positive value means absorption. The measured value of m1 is 7.8 angstroms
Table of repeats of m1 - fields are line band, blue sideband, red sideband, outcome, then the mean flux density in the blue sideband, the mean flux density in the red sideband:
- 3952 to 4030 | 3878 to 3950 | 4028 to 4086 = -1.7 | 1.72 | 2.91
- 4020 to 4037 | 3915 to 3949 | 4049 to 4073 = -3.6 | 1.53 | 2.86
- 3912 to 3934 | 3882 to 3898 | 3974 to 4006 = 4.4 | 1.77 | 2.64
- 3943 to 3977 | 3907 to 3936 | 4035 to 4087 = 5.4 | 1.62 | 2.91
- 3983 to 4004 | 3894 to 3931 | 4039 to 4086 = -3.4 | 1.87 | 2.88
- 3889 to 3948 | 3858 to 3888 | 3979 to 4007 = 7.4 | 1.54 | 2.77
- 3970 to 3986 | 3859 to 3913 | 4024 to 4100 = 2.7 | 1.73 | 2.96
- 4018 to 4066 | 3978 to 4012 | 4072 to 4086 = -0.4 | 2.77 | 3.02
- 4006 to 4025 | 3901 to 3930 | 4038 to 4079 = -3.6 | 1.89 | 2.83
